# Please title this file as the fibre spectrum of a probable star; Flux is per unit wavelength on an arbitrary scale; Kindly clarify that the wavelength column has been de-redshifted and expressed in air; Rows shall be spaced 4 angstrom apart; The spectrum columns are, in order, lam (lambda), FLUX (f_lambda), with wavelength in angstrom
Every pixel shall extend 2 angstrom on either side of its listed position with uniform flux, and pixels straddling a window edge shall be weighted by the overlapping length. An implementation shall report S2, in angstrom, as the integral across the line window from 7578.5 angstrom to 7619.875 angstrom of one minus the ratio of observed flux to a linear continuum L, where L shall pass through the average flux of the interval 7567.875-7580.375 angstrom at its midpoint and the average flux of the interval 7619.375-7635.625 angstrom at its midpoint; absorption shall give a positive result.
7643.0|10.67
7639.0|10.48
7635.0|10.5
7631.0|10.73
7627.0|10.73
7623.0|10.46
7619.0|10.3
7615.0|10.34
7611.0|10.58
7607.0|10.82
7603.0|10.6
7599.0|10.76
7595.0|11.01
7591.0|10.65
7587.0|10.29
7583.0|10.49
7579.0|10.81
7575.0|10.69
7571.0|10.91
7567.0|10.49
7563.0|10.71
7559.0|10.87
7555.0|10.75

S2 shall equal 0.3 angstrom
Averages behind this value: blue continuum 10.8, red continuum 10.6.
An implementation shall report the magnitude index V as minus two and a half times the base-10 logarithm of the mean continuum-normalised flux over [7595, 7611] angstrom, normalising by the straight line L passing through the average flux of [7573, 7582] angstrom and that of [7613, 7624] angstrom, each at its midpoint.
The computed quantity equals -0.025 mag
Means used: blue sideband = 10.7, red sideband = 10.4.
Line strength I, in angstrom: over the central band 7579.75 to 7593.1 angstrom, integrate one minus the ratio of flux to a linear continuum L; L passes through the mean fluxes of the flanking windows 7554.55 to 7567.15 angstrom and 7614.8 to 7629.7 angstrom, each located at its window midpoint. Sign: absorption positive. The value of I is 0.1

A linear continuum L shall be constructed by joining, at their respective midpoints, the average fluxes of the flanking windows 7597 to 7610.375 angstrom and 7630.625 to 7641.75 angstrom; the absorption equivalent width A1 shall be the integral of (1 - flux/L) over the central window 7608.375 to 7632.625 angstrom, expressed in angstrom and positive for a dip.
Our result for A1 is 0.23 angstrom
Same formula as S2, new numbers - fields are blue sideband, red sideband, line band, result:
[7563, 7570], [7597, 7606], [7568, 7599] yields -0.1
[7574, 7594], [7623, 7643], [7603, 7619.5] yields 0.1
